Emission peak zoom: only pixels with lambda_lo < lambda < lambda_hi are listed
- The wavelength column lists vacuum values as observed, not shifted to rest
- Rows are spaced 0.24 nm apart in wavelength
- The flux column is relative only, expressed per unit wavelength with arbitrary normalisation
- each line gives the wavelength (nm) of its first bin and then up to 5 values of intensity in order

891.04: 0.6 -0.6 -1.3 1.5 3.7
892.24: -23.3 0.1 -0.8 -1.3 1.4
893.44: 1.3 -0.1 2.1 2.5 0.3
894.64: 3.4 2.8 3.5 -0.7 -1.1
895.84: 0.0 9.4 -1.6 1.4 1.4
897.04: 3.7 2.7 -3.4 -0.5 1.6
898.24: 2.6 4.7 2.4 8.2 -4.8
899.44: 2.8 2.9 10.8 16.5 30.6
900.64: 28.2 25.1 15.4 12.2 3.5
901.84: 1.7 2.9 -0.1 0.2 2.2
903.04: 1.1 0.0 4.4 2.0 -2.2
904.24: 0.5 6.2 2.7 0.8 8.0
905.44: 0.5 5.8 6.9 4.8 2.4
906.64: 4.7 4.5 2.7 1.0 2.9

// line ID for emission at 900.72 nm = [O II]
